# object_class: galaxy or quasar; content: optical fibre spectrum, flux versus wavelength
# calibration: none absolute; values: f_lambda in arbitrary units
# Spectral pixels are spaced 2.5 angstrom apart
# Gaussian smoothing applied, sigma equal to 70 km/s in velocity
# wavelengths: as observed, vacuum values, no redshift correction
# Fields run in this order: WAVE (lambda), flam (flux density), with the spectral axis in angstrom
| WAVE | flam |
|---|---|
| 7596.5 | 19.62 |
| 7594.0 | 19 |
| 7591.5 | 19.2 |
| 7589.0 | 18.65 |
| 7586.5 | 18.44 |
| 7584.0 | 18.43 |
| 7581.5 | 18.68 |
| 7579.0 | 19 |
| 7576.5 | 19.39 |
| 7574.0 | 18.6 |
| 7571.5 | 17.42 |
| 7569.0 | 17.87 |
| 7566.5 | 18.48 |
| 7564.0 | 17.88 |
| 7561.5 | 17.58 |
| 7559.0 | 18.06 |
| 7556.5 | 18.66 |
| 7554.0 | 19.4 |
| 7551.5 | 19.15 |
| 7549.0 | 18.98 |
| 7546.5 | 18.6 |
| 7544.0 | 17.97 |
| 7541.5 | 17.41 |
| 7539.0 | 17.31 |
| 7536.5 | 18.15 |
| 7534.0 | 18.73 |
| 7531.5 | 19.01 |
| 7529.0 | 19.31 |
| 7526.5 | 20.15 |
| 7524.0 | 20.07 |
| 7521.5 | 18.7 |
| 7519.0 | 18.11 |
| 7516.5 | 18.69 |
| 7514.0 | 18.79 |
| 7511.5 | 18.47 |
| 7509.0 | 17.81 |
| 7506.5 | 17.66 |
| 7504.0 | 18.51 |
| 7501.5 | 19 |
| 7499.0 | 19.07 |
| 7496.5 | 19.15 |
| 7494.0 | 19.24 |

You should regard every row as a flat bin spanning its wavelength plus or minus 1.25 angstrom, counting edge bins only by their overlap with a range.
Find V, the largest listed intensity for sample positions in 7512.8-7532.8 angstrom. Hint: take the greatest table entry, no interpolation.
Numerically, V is 20.15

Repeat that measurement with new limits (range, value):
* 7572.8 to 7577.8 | 19.39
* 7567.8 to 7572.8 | 17.87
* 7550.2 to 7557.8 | 19.4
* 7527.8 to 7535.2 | 19.31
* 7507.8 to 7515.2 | 18.79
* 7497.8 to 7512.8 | 19.07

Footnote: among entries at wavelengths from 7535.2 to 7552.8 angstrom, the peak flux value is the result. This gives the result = 19.15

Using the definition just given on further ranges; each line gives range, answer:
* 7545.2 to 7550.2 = 18.98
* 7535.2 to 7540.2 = 18.15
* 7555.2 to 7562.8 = 18.66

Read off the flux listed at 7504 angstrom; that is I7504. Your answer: 18.51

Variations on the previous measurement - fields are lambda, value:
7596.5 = 19.62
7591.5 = 19.2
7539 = 17.31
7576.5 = 19.39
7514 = 18.79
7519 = 18.11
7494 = 19.24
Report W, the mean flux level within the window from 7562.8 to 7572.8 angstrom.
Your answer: 17.9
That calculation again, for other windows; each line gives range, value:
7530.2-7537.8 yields 18.6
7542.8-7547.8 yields 18.3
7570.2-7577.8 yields 18.5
